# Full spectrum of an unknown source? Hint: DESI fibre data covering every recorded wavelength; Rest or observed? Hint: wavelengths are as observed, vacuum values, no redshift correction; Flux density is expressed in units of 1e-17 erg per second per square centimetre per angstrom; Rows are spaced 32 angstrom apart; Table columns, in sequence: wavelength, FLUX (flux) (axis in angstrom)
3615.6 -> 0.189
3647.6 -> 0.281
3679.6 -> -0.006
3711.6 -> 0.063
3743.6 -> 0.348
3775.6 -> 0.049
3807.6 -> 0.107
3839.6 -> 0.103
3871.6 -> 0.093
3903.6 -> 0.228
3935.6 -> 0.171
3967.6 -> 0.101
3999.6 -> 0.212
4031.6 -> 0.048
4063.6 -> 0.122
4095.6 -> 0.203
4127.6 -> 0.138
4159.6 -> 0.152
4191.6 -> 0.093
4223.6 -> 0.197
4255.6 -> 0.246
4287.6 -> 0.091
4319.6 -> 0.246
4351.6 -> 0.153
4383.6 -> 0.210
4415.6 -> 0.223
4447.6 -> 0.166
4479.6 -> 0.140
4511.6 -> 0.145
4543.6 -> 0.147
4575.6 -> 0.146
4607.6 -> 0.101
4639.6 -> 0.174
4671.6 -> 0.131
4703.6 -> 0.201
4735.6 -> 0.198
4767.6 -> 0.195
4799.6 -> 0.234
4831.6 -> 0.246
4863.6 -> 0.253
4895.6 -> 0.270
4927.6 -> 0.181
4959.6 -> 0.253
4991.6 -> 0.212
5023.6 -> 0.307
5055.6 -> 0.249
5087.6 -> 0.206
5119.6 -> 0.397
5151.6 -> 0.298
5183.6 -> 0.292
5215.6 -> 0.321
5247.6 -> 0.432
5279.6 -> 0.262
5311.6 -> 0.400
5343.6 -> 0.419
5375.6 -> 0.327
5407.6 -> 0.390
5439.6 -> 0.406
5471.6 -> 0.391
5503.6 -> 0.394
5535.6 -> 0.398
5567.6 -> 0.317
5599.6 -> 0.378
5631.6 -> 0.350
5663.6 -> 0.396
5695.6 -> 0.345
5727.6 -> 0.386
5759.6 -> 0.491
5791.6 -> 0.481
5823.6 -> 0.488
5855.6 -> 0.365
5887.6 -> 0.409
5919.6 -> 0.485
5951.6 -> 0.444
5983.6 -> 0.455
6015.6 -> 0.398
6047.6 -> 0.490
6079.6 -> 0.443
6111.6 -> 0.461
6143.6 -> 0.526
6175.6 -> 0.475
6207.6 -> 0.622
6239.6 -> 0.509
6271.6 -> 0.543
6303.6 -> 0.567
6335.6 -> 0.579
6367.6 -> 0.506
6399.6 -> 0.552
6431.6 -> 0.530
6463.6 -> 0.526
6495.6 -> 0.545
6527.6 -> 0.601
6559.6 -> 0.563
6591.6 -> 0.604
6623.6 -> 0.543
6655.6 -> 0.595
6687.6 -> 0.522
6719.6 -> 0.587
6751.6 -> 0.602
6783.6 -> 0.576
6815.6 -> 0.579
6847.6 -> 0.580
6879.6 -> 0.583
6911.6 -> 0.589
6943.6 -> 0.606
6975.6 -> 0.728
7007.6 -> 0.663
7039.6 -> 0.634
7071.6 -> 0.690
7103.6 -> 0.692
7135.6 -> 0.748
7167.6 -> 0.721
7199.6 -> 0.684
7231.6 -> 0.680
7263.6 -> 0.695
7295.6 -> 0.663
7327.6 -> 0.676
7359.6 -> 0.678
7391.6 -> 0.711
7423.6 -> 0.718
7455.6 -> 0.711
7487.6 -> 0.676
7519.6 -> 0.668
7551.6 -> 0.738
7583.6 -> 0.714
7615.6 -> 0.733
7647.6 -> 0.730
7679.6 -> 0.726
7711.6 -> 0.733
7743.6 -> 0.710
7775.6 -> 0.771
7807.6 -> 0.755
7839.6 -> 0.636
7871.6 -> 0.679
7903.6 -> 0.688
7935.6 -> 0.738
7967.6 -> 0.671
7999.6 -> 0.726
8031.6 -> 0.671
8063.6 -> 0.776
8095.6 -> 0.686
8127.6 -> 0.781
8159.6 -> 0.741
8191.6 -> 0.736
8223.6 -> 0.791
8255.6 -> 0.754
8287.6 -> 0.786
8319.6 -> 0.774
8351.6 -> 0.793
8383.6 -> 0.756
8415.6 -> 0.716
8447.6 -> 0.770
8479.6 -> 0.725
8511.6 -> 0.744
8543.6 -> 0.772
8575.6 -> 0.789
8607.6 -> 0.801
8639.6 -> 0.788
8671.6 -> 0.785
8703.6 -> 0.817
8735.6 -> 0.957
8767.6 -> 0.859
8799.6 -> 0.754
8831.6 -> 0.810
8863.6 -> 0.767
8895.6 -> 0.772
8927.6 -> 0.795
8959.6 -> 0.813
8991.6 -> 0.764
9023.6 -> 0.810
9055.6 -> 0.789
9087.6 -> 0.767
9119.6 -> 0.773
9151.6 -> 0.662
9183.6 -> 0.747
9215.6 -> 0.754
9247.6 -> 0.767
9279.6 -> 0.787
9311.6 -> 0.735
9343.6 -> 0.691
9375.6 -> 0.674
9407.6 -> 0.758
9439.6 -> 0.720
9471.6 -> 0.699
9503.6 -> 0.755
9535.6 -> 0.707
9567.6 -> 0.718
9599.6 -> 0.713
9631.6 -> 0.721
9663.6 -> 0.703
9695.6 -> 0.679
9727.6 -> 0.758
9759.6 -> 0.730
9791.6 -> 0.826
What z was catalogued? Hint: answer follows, 0.329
